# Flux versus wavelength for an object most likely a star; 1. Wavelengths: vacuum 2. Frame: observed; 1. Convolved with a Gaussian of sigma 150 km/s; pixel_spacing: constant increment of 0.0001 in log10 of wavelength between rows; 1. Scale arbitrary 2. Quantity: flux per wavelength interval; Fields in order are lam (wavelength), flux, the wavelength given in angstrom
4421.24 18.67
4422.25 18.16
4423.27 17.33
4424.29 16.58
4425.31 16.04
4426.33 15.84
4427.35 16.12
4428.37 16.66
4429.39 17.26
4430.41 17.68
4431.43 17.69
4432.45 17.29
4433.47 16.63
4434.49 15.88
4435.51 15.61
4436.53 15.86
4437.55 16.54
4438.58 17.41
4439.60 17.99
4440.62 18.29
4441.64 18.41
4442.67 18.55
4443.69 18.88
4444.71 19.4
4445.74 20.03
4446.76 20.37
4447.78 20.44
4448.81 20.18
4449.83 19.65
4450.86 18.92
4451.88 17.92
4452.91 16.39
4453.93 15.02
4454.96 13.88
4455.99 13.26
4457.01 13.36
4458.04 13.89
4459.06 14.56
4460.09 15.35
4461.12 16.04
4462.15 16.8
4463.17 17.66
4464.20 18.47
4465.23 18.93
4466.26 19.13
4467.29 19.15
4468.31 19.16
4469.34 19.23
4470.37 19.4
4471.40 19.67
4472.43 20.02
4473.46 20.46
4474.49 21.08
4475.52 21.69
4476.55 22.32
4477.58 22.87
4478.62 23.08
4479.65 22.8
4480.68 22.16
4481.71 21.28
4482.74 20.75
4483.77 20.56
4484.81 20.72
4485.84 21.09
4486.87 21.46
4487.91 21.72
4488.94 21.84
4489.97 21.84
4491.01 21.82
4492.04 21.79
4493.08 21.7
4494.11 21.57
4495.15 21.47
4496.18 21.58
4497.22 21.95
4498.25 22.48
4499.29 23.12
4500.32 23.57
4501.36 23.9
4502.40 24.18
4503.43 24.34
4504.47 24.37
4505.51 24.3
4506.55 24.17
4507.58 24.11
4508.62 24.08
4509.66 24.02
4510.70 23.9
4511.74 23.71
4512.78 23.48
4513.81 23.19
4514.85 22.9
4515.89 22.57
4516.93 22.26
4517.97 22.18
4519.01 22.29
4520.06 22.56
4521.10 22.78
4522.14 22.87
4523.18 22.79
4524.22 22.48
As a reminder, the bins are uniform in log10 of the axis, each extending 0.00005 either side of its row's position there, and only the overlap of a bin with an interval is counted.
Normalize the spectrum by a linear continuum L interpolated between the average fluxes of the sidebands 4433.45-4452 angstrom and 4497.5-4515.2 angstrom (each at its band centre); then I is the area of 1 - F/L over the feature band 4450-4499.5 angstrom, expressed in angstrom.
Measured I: 3.6 angstrom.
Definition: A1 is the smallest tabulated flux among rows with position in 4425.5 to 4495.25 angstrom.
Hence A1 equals 13.26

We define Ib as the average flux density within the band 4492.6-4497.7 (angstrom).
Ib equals 21.7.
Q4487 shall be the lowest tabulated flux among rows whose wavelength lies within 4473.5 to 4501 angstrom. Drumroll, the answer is 20.56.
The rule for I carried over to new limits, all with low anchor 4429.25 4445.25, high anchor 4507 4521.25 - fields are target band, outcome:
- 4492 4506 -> -0.5 angstrom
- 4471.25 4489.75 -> -0.7 angstrom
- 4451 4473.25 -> 2.6 angstrom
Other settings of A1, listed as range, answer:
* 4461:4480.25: 16.04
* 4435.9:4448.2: 15.86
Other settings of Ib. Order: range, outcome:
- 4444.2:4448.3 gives 20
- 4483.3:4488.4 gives 21.1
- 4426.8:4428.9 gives 16.4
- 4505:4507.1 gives 24.3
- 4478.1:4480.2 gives 22.9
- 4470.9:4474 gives 20.1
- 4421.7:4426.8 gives 16.8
